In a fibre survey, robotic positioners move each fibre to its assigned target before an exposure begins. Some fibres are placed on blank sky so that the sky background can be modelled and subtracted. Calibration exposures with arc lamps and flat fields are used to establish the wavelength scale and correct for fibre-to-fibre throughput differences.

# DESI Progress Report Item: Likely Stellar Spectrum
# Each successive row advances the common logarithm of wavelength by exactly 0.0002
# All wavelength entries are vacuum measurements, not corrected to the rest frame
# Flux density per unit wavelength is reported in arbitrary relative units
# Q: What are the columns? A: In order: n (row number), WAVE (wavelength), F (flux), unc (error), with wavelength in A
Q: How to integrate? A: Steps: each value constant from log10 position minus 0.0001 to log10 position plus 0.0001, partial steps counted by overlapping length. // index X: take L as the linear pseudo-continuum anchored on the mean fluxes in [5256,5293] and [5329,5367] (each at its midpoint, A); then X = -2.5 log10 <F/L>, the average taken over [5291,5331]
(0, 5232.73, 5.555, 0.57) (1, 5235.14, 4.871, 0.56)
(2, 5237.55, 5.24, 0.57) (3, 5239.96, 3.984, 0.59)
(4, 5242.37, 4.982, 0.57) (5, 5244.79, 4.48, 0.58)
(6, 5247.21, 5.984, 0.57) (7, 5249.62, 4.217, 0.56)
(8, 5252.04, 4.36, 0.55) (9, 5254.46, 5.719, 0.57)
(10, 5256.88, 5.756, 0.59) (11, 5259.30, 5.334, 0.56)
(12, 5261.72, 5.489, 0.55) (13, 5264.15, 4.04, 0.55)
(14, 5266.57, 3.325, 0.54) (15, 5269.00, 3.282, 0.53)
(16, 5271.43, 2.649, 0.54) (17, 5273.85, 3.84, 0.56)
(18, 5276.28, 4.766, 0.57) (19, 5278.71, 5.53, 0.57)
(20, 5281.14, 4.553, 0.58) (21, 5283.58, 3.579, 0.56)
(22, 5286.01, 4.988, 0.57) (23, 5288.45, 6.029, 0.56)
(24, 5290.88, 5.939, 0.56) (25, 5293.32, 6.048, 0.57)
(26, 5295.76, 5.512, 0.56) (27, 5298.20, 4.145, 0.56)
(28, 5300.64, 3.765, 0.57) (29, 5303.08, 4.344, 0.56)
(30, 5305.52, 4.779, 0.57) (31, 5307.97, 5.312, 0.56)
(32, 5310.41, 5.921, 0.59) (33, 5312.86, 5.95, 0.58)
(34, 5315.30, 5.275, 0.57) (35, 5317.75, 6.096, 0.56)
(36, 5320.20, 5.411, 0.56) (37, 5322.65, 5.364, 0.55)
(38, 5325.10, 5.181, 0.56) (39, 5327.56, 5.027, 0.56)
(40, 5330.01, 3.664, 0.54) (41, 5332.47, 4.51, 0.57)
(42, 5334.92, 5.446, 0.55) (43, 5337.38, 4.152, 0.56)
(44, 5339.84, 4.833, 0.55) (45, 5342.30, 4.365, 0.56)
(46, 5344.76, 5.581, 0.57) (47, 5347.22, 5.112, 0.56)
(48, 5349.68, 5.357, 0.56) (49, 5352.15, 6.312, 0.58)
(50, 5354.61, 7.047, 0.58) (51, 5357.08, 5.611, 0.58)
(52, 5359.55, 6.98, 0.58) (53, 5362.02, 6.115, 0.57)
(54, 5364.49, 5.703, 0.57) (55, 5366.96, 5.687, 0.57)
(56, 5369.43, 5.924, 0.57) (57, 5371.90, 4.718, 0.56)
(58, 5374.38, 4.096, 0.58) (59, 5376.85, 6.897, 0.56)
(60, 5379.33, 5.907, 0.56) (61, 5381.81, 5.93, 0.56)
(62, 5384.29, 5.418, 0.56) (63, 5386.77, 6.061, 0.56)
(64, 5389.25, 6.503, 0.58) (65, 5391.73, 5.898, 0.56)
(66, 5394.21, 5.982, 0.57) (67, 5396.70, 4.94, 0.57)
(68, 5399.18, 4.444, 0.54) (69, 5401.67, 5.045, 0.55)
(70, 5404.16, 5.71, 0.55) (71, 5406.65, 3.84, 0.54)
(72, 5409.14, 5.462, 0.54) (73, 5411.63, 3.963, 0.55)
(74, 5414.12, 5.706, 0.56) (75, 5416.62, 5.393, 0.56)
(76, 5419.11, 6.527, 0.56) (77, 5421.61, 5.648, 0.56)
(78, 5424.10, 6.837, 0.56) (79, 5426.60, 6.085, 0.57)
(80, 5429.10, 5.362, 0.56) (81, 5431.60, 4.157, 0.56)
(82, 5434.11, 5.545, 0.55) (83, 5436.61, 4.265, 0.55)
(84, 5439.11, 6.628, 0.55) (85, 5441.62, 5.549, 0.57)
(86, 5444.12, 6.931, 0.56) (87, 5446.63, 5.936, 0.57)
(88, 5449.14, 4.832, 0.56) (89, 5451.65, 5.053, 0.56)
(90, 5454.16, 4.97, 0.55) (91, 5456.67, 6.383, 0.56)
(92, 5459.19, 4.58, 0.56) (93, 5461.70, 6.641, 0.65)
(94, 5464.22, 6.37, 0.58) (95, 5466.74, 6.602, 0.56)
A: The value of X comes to -0.03 mag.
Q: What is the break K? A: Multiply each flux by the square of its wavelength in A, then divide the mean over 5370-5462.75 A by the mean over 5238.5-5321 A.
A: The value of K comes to 1.19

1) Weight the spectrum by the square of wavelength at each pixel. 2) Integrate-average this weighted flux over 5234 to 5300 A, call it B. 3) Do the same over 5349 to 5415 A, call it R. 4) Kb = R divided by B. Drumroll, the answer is 1.23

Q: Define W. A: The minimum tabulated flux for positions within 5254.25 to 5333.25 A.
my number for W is 2.649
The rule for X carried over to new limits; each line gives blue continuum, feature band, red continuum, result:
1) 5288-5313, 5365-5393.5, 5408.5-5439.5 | -0.071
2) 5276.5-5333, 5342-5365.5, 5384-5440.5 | -0.122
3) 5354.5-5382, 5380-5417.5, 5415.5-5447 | 0.085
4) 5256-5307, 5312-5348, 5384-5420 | -0.025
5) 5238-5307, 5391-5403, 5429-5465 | 0.013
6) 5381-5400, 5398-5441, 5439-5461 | 0.062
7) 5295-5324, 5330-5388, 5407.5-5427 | -0.026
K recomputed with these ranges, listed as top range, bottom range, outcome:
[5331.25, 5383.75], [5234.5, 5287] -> 1.25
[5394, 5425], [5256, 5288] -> 1.27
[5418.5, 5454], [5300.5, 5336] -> 1.15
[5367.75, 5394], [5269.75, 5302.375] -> 1.27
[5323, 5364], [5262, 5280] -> 1.37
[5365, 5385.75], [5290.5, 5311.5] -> 1.14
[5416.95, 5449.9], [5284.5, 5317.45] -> 1.15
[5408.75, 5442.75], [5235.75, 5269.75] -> 1.24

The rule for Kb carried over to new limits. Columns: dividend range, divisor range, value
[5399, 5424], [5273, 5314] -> 1.10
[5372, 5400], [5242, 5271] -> 1.26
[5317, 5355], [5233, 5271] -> 1.13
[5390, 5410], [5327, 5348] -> 1.12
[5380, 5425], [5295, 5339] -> 1.14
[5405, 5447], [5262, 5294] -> 1.29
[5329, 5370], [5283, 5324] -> 1.06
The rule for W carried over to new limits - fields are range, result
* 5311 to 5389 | 3.664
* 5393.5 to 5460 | 3.84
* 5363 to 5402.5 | 4.096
